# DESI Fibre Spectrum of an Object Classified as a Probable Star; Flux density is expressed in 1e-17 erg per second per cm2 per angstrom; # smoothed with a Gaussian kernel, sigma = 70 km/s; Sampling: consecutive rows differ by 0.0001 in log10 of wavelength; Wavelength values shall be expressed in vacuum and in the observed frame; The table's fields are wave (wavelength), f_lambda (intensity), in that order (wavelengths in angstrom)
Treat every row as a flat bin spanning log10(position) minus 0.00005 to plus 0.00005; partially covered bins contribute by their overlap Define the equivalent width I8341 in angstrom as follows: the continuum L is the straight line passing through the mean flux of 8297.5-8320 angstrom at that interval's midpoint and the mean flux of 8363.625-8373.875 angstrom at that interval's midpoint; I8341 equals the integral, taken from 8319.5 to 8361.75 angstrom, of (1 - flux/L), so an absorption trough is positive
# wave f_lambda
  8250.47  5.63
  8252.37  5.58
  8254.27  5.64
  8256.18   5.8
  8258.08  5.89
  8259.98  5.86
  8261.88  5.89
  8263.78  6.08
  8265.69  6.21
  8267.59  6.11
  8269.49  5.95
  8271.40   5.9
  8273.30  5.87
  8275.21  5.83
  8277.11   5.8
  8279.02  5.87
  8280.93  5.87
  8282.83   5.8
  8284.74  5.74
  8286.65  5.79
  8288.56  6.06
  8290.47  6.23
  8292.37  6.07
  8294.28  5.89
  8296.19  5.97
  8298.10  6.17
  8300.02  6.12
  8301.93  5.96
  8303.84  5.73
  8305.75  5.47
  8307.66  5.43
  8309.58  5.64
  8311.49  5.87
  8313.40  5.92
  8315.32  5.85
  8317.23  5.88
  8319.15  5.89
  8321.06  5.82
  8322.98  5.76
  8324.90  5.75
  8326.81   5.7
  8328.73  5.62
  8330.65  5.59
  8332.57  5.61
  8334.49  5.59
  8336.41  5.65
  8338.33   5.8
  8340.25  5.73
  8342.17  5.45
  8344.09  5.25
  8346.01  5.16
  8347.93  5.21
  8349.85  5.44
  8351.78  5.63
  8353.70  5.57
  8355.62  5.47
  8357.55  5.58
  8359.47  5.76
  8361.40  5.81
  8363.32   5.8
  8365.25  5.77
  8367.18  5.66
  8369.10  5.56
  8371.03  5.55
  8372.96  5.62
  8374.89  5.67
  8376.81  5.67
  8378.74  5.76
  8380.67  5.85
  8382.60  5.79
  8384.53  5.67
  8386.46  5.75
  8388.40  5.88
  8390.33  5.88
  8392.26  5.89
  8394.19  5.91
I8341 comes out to 1.0 angstrom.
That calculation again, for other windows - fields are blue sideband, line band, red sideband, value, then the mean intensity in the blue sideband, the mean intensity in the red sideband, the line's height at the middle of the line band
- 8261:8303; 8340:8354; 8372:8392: 1.0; 5.96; 5.76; 5.83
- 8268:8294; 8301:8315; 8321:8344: 0.1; 5.91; 5.65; 5.77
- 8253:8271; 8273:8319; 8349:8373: -0.3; 5.93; 5.63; 5.83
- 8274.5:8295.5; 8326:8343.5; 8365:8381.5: 0.4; 5.91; 5.67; 5.78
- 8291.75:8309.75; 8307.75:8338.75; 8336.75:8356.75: -0.4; 5.85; 5.48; 5.67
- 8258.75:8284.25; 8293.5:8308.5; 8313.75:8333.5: 0.0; 5.92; 5.75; 5.83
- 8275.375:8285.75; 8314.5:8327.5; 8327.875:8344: -0.3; 5.82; 5.61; 5.66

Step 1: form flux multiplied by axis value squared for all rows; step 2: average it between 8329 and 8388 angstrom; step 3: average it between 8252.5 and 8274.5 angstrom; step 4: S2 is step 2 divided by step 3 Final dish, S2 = 0.97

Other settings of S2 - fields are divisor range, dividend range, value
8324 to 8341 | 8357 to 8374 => 1.01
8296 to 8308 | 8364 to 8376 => 0.98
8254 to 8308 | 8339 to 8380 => 0.96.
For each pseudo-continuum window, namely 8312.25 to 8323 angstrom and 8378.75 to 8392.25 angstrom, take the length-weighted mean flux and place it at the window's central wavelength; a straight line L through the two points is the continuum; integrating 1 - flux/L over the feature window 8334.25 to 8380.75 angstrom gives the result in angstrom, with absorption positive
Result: 1.9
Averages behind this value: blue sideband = 5.86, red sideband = 5.8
